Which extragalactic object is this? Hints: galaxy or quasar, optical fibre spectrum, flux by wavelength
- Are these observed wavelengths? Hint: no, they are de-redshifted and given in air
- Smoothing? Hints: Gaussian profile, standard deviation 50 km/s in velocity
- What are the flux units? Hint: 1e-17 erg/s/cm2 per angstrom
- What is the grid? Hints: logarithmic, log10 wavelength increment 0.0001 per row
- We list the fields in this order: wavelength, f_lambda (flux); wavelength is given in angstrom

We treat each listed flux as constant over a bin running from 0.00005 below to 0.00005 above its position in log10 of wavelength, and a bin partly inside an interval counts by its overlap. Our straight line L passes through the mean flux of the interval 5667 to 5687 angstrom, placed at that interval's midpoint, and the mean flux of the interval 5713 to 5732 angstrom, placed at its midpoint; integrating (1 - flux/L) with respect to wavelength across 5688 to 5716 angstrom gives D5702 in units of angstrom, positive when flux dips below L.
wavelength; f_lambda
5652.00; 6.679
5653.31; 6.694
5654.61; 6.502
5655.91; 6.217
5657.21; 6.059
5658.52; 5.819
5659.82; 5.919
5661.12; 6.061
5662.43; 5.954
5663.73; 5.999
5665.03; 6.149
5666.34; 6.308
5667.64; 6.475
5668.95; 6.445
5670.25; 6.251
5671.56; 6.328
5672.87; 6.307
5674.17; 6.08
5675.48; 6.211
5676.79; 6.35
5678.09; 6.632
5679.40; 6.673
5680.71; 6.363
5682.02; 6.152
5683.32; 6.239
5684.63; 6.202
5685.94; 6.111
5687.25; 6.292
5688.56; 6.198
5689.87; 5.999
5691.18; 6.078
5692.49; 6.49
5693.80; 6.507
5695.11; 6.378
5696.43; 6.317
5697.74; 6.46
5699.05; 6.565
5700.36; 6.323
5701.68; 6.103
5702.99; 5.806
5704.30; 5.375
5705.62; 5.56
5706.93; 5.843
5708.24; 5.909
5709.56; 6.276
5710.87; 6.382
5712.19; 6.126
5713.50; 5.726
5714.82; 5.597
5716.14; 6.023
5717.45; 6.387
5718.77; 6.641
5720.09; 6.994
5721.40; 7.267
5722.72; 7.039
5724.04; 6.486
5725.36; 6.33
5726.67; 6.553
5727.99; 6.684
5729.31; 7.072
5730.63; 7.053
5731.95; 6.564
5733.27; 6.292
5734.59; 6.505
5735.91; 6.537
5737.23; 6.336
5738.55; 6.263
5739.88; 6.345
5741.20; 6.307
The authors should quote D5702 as 1.56 angstrom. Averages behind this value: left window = 6.32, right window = 6.57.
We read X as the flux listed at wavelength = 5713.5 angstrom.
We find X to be 5.726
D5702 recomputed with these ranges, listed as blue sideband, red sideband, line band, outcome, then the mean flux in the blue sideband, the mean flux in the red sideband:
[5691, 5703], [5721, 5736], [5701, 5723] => 1.2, 6.34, 6.69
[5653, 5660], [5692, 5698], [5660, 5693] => 0.3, 6.2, 6.42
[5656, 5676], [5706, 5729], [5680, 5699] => -0.1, 6.16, 6.37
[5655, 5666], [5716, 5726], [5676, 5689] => -0.1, 6.04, 6.68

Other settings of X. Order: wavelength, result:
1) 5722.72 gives 7.039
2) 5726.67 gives 6.553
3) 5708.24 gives 5.909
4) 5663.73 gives 5.999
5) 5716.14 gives 6.023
